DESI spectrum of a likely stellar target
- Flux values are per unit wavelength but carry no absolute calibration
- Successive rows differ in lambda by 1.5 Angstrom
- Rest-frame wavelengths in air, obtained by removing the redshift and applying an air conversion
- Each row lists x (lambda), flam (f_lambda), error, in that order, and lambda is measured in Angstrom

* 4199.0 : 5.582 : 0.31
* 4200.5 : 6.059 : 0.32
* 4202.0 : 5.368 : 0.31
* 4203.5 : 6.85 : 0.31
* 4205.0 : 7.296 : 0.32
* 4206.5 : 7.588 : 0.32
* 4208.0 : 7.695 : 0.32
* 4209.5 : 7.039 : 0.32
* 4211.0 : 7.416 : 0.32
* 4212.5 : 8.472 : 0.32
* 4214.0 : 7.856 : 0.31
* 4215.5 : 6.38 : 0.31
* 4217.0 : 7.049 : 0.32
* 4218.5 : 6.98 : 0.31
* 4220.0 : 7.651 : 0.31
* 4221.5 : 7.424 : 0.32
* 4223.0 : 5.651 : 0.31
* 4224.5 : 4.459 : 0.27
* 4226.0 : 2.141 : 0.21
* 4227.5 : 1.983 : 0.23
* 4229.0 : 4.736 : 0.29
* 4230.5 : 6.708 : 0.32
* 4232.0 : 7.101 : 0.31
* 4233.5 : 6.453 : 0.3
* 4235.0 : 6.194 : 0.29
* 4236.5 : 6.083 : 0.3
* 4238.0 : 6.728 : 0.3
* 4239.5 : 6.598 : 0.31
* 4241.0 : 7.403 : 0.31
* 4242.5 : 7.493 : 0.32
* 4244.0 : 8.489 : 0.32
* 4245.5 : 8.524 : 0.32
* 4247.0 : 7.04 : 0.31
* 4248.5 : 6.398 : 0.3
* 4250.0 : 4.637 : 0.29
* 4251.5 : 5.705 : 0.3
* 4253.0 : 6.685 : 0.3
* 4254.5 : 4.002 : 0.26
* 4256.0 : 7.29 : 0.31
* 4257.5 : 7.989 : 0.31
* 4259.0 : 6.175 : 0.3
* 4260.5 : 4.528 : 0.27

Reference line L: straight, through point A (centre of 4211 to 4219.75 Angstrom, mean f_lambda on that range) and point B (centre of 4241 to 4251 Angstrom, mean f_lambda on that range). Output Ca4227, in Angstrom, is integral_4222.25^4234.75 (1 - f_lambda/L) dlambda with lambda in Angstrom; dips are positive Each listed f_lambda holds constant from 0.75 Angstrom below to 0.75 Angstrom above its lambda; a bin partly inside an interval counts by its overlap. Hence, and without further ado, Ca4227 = 3.9 Angstrom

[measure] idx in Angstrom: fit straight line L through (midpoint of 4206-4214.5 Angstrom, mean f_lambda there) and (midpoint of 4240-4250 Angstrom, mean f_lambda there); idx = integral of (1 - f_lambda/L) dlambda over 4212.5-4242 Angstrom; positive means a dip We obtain 5.3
